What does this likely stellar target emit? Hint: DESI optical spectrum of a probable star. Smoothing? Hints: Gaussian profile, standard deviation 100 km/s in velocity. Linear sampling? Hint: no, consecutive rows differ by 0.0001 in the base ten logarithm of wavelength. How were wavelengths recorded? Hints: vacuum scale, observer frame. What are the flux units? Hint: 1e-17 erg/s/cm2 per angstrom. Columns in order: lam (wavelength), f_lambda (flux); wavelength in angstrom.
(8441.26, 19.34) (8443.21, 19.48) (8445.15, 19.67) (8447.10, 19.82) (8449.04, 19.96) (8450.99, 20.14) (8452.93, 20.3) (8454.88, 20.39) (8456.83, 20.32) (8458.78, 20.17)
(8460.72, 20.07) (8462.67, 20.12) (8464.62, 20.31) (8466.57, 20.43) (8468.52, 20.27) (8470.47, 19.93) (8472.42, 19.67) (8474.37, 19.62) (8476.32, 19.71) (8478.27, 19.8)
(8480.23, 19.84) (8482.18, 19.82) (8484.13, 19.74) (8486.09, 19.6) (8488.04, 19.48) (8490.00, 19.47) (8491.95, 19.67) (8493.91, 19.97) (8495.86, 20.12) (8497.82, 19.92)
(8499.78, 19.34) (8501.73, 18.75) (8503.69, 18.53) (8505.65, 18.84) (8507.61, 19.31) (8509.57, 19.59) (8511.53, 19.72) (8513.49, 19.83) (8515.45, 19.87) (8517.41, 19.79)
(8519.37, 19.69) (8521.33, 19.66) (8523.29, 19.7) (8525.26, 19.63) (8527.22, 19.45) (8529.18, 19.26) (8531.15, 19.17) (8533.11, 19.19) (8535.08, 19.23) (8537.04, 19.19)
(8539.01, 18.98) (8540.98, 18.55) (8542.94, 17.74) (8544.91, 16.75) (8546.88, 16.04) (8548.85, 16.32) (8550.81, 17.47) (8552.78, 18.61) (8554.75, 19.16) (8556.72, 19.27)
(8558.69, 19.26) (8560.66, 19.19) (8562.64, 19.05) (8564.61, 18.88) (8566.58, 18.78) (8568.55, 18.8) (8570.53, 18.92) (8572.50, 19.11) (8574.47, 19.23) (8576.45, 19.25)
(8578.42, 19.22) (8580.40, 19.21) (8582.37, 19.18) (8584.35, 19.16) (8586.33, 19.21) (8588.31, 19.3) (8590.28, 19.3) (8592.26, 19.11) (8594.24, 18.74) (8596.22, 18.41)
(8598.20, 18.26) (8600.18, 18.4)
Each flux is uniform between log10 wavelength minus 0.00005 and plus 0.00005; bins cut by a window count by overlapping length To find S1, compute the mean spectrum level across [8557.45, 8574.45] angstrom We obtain 19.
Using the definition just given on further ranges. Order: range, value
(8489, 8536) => 19.5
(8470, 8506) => 19.6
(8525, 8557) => 18.4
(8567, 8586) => 19.1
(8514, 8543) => 19.3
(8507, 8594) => 19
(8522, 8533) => 19.4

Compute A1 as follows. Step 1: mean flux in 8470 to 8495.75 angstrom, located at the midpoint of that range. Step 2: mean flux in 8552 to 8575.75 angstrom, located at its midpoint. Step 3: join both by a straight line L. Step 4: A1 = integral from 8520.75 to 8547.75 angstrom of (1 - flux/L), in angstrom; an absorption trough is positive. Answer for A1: 0.7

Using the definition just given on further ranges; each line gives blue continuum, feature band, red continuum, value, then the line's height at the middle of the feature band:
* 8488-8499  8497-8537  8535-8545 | -0.62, 19.1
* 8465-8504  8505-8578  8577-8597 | 1.65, 19.4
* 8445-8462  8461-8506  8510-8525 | 0.52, 19.9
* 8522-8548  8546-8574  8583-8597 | 0.49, 18.8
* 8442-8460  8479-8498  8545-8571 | -0.31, 19.4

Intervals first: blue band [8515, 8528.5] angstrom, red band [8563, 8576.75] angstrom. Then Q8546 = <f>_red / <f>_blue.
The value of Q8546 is 0.97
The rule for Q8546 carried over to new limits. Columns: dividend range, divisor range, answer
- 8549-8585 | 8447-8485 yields 0.94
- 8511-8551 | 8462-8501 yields 0.95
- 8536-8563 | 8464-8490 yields 0.92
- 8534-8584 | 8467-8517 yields 0.95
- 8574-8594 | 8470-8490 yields 0.97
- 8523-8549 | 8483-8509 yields 0.95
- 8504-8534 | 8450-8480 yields 0.97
